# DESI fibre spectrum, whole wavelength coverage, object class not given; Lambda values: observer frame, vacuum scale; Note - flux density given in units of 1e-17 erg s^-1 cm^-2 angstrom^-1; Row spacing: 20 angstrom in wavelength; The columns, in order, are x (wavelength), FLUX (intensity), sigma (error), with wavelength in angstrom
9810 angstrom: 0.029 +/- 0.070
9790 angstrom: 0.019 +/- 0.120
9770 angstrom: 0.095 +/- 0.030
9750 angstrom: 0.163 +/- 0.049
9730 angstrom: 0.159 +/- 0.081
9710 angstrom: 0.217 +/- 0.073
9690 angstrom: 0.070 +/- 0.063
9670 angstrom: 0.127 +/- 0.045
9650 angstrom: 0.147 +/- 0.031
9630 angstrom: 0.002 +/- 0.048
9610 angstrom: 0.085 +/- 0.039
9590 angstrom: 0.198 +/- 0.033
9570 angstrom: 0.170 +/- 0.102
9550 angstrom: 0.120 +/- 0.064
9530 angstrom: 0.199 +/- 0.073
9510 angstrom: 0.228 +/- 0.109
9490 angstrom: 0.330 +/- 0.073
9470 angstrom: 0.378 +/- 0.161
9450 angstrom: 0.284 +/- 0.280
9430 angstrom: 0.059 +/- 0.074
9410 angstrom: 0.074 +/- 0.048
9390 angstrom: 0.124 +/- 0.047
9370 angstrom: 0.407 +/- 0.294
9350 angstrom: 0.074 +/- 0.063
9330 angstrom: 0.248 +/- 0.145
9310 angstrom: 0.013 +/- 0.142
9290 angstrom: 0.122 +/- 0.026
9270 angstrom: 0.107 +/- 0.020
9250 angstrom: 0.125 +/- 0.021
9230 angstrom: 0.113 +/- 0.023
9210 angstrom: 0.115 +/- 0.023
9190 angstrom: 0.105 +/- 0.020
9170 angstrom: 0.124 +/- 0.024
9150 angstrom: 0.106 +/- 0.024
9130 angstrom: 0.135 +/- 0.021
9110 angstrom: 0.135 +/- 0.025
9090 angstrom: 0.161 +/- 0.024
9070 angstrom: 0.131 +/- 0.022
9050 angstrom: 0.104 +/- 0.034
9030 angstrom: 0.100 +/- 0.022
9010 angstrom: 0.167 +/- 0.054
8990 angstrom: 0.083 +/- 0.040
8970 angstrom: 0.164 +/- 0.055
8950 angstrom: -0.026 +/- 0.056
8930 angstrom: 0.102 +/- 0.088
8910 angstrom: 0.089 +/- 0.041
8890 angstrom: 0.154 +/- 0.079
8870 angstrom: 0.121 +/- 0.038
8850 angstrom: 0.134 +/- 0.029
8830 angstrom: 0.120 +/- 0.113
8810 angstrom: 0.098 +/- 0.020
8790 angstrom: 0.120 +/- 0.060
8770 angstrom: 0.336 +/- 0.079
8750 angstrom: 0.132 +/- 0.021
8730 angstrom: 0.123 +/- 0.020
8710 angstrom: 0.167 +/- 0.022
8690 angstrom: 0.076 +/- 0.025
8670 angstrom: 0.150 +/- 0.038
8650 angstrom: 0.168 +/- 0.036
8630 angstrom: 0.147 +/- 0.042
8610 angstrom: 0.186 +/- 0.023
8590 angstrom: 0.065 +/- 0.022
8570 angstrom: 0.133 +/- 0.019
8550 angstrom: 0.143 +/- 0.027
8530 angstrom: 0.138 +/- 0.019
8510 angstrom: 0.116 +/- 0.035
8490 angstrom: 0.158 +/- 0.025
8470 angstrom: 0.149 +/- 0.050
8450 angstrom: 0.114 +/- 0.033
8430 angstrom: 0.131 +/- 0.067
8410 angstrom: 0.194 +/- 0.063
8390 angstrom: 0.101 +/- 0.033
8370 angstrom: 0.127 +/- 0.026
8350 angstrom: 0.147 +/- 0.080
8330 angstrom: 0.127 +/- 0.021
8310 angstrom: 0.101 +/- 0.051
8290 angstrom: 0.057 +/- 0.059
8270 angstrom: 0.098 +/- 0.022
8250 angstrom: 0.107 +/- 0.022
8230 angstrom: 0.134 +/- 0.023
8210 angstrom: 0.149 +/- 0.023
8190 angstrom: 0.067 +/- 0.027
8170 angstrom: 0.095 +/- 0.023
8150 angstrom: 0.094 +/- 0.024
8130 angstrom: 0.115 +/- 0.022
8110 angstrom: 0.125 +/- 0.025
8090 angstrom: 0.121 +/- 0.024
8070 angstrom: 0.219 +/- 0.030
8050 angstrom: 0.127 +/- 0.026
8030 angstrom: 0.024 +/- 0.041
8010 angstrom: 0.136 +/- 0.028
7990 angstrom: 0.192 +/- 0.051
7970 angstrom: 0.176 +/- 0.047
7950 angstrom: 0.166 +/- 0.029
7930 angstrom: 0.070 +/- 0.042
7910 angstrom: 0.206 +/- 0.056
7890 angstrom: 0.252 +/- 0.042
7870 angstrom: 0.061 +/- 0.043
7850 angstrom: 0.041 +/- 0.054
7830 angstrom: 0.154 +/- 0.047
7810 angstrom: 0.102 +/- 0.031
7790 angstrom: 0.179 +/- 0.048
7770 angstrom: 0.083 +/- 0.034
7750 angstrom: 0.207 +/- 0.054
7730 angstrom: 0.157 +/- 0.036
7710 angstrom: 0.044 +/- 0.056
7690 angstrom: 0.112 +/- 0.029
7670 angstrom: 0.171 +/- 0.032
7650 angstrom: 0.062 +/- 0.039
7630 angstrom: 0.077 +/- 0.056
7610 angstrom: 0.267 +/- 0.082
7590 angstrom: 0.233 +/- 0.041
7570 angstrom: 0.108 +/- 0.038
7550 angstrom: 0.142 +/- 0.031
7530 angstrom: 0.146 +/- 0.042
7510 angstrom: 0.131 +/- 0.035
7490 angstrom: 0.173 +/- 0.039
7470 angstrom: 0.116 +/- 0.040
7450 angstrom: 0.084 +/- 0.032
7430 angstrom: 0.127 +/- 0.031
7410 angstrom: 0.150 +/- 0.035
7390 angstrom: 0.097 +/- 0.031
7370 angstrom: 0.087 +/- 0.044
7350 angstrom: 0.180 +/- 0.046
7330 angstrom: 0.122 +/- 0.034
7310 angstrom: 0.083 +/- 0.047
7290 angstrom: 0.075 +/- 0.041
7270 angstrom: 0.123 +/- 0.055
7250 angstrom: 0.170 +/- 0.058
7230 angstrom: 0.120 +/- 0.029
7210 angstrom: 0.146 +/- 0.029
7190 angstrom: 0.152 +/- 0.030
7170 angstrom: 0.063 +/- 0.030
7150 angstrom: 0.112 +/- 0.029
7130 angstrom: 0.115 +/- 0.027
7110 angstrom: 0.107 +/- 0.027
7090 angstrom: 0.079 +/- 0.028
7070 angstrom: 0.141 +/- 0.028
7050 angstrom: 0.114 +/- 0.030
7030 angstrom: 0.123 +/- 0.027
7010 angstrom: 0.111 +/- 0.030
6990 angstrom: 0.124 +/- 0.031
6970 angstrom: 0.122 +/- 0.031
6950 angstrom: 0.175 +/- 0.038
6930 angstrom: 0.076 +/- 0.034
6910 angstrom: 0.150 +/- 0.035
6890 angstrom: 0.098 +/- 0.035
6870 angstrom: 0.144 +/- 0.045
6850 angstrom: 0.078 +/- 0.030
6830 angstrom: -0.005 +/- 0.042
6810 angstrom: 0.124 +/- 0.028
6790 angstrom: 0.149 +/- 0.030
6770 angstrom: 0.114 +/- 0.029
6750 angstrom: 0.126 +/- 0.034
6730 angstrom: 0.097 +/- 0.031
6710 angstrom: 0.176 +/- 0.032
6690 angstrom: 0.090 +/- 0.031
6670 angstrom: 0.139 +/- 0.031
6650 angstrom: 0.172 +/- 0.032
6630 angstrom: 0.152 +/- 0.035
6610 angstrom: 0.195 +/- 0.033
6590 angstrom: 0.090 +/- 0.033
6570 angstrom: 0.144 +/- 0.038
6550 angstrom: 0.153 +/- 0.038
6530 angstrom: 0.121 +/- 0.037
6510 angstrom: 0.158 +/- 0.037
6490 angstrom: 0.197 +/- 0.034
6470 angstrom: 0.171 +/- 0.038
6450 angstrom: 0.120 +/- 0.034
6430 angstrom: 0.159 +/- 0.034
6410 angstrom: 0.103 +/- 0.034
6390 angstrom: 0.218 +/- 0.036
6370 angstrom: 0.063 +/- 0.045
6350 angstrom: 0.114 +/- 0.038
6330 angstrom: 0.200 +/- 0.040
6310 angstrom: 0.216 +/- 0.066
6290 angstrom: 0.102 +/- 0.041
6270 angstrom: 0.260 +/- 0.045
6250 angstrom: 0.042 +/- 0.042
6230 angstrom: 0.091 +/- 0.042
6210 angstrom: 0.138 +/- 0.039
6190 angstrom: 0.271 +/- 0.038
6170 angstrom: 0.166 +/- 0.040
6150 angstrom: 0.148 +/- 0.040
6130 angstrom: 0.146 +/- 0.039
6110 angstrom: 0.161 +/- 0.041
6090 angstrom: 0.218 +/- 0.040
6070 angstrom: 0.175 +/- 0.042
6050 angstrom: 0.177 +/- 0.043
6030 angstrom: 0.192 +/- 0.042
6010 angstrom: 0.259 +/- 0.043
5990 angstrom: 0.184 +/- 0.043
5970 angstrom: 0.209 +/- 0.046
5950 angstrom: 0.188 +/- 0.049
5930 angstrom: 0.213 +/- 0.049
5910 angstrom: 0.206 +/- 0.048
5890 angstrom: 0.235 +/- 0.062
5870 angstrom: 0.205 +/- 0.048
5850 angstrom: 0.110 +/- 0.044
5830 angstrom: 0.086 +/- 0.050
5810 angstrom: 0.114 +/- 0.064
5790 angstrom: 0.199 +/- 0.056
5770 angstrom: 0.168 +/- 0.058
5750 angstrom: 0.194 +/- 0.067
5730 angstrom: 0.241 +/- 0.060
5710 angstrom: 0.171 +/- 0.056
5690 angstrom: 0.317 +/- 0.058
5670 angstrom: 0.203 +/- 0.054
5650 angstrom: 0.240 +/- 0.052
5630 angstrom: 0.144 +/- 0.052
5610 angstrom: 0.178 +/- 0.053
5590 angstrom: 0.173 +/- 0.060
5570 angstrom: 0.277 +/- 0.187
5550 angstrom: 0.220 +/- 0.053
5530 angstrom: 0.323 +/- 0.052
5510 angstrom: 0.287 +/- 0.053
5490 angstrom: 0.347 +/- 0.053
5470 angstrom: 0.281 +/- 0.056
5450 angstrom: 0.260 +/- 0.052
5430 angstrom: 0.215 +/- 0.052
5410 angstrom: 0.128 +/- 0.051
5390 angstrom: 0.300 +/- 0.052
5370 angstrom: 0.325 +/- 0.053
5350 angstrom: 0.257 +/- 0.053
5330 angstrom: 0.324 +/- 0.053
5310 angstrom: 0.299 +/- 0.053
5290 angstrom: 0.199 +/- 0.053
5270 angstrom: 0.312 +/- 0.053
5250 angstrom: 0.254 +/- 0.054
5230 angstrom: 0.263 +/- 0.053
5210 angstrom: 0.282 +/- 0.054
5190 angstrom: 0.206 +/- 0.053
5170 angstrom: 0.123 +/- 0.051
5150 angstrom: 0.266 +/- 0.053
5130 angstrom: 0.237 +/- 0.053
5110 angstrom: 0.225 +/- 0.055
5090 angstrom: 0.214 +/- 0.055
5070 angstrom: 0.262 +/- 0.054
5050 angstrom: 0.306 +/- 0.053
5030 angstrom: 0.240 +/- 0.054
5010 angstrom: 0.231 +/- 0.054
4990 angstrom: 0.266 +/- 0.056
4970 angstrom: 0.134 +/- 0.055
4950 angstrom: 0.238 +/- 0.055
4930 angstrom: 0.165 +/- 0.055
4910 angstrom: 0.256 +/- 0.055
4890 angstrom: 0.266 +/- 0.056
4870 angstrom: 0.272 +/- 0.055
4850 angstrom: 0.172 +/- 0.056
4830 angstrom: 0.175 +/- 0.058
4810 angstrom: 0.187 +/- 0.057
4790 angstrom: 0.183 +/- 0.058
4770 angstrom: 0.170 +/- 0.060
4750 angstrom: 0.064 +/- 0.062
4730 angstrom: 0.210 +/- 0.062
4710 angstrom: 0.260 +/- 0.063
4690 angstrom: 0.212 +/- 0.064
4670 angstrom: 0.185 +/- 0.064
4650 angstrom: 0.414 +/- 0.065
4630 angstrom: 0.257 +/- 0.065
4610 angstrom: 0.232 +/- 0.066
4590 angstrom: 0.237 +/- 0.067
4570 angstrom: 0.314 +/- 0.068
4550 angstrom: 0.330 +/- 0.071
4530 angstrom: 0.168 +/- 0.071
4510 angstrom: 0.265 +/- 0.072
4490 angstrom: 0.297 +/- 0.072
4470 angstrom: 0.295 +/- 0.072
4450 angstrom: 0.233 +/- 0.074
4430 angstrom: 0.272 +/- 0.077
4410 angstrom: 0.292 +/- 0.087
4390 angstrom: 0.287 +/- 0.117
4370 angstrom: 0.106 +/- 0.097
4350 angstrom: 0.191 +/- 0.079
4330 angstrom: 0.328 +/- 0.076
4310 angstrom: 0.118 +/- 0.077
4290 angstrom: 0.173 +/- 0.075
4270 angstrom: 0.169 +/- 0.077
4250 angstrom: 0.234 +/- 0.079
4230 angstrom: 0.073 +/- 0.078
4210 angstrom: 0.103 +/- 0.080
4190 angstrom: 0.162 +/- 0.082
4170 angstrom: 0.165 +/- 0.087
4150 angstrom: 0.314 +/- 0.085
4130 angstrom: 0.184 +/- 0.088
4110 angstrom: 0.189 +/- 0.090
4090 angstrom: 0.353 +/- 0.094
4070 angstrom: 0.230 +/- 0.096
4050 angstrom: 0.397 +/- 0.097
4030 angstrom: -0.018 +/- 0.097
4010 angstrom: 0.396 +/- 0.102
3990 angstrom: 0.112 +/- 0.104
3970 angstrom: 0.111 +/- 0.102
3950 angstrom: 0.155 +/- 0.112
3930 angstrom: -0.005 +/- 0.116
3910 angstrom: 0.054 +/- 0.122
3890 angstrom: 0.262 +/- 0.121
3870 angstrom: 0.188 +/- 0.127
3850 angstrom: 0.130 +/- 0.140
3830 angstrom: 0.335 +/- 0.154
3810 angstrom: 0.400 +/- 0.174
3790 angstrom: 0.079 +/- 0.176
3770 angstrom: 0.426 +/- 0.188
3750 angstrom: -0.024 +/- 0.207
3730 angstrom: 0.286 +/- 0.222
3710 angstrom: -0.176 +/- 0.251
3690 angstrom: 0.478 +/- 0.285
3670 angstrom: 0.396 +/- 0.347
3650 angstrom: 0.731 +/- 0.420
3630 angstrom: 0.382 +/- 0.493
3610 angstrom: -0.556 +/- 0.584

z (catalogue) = 0.201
